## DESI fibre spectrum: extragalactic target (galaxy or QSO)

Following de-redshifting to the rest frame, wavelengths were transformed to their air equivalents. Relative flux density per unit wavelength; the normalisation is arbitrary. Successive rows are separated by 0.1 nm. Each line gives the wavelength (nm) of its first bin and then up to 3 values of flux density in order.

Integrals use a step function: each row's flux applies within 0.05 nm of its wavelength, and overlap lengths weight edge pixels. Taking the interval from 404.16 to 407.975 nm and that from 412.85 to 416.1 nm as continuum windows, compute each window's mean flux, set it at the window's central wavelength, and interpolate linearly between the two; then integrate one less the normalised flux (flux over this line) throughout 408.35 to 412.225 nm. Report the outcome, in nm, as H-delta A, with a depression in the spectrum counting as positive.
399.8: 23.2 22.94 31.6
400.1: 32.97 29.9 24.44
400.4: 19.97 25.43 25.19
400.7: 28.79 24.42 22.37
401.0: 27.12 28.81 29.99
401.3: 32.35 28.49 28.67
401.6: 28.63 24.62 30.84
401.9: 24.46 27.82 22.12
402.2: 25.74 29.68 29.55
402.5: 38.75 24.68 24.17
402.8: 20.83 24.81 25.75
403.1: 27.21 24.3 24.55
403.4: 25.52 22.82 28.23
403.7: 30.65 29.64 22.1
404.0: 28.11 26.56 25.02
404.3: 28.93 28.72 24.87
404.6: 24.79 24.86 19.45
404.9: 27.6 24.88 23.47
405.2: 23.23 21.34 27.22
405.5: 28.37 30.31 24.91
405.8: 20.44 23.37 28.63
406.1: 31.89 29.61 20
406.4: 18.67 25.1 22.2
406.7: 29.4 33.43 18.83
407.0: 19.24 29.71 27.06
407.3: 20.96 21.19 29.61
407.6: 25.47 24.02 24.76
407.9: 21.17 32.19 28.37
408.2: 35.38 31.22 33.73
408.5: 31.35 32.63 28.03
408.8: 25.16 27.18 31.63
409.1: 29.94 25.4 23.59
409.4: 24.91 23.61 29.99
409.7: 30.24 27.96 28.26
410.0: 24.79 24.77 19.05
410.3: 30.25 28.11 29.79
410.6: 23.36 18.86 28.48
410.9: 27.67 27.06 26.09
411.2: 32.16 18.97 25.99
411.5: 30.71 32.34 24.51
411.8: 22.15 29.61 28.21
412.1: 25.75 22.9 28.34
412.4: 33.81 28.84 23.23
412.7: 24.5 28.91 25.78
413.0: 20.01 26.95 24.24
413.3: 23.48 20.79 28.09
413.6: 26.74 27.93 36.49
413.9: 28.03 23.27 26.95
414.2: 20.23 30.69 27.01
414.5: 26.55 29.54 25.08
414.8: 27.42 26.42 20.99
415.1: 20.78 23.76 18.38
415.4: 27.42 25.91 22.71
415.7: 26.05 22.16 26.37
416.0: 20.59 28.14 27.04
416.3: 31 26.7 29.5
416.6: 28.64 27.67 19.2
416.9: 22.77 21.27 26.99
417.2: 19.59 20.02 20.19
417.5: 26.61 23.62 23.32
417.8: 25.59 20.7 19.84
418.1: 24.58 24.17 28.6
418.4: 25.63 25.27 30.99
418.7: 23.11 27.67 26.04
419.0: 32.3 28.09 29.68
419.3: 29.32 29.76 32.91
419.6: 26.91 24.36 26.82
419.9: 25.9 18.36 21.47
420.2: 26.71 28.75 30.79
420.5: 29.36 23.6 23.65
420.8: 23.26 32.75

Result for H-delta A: -0.29 nm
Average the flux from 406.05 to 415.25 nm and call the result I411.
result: 26.5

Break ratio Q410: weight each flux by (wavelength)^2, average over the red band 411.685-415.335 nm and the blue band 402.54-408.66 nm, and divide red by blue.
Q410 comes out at 1.0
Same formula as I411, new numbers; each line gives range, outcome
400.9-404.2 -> 27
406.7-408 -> 25.1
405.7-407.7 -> 25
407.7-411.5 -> 27.4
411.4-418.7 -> 25.5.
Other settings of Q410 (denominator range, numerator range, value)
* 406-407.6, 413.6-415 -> 1.11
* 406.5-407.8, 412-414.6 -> 1.09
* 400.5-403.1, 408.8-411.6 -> 1.03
